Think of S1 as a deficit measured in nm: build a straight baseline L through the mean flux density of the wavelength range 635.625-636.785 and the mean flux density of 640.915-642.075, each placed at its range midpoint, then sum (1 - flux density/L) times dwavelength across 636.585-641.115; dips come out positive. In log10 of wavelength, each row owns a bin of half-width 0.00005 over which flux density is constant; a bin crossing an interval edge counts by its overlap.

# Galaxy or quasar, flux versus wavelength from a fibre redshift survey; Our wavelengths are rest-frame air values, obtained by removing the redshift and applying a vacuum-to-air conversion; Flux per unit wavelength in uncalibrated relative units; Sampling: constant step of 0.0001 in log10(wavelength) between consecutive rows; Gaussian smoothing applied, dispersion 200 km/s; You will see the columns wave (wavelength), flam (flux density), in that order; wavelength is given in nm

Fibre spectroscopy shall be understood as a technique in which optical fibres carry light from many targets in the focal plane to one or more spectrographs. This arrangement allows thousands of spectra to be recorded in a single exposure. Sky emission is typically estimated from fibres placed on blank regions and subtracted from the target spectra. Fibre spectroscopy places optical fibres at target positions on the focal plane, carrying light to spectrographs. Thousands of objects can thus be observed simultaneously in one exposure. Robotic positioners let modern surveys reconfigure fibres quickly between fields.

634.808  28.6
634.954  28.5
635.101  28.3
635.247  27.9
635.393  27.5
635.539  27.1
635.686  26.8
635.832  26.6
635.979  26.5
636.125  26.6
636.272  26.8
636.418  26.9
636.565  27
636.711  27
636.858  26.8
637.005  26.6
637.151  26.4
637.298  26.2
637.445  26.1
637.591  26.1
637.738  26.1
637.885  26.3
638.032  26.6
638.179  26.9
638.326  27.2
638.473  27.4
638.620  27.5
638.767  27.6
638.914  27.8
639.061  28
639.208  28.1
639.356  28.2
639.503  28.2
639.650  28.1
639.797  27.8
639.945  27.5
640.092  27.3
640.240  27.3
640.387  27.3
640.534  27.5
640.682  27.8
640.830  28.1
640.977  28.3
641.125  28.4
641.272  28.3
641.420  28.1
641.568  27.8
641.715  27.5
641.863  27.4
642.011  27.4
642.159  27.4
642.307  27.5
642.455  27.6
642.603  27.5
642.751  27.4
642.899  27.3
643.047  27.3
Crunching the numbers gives 0.009 nm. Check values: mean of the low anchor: 26.8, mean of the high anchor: 27.9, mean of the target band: 27.3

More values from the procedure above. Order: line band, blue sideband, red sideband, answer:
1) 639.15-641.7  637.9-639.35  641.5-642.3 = -0.038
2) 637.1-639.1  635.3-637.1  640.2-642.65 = 0.024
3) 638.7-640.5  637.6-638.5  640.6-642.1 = -0.035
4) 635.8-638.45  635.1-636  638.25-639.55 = 0.083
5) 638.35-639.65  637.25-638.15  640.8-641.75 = -0.043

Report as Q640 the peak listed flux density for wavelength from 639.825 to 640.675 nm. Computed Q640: 27.5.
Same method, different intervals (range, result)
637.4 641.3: 28.4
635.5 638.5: 27.4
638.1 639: 27.8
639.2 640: 28.2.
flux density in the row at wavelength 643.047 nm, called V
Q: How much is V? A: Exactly 27.3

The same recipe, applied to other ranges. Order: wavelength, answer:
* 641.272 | 28.3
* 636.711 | 27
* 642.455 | 27.6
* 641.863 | 27.4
